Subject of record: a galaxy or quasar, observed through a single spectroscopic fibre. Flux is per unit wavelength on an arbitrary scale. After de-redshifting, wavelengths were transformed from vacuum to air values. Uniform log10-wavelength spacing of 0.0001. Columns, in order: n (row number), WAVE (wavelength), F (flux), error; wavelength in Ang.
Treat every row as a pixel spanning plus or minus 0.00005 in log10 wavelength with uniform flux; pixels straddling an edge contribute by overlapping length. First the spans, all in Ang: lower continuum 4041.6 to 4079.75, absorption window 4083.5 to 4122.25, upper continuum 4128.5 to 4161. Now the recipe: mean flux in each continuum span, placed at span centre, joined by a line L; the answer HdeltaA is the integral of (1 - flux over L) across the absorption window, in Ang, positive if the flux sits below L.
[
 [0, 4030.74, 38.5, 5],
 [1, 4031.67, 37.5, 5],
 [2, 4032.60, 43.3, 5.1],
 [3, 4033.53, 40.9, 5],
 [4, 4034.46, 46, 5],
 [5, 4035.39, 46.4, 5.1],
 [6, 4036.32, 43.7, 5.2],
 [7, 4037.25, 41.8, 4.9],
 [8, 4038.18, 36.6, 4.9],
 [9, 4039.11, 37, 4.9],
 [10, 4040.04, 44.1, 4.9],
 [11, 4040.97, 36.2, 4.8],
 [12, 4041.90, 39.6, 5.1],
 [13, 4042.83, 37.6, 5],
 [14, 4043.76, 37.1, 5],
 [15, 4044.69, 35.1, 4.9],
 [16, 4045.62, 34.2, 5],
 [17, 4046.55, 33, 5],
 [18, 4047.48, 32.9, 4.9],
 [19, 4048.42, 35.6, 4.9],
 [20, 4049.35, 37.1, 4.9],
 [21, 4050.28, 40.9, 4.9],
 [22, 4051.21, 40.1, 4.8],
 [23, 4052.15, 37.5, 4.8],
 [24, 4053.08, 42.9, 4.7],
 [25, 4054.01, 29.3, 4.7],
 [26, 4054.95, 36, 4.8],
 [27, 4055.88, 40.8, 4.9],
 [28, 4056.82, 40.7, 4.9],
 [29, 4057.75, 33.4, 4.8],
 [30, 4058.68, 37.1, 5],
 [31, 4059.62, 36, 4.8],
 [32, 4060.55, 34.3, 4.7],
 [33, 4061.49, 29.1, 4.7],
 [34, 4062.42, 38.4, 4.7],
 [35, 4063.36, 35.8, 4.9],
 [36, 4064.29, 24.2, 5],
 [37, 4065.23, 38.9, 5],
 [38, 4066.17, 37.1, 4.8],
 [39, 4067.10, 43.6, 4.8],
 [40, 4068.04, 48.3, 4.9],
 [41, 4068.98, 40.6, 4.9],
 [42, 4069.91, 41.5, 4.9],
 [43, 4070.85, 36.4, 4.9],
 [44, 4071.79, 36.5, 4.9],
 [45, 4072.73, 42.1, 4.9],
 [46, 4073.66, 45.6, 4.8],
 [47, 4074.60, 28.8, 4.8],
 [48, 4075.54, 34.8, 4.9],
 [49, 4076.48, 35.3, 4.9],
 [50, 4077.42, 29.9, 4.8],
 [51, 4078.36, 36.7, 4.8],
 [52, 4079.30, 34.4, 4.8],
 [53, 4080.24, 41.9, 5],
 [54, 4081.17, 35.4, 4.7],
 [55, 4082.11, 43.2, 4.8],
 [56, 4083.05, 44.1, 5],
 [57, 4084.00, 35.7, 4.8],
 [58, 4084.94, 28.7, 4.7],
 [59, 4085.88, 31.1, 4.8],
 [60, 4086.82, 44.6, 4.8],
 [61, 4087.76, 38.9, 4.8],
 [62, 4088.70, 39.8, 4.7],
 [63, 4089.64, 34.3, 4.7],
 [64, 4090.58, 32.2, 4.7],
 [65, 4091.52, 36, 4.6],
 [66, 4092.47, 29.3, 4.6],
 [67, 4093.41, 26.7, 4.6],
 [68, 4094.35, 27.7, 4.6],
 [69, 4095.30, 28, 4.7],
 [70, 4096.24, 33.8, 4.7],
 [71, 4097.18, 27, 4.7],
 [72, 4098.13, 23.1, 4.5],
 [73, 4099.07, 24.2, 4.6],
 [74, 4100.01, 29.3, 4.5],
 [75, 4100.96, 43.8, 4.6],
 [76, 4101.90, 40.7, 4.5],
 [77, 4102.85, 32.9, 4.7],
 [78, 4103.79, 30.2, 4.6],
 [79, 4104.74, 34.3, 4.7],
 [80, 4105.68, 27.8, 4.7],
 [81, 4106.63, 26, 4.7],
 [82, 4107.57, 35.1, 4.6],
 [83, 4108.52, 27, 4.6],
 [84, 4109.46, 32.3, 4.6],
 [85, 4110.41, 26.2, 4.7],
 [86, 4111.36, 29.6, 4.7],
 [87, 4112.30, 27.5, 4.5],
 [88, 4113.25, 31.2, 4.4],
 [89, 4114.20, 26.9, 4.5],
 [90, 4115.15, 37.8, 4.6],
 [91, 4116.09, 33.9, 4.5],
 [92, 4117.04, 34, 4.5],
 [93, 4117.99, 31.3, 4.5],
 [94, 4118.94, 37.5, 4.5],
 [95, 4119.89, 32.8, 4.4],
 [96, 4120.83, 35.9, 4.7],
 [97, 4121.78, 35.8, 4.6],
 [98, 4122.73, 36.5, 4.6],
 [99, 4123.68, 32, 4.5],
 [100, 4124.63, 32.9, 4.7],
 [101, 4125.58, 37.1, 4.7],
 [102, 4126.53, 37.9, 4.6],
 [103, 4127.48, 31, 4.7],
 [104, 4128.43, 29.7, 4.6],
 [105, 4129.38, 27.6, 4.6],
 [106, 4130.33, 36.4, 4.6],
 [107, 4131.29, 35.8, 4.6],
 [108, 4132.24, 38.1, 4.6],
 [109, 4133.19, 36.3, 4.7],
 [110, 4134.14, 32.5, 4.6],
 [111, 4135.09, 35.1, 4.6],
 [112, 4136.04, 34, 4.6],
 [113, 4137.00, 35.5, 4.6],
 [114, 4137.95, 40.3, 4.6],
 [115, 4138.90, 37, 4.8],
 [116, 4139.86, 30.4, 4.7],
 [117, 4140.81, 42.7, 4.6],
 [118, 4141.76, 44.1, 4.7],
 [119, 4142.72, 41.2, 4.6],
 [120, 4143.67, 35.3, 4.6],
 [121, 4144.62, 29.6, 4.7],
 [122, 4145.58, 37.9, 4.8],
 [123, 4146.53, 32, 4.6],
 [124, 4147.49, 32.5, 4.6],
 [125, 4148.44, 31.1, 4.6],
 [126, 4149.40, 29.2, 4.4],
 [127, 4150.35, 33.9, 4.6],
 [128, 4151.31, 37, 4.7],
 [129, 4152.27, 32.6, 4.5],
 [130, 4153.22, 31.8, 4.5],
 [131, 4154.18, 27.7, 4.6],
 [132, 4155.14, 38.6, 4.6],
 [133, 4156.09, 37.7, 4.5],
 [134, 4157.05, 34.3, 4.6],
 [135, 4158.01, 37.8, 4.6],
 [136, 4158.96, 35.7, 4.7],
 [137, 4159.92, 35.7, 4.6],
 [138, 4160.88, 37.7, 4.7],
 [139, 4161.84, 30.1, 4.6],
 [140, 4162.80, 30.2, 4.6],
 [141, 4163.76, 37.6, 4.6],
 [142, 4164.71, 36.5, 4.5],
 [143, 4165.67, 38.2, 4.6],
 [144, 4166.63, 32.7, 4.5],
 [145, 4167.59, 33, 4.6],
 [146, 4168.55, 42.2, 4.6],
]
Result 3.99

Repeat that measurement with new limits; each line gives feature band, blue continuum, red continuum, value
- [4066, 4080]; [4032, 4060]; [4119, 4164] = -0.3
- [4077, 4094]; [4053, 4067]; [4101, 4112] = -1.2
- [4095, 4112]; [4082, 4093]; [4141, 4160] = 2.5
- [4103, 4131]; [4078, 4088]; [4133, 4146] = 3.6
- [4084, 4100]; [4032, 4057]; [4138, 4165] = 2.4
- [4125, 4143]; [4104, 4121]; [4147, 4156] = -2.0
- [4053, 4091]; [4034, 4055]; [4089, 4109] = -2.7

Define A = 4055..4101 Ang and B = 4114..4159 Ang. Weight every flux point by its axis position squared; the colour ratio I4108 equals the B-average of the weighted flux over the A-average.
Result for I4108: 1.01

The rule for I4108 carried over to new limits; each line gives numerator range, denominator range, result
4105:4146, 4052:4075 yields 0.93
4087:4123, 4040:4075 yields 0.88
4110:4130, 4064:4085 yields 0.88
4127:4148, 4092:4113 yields 1.19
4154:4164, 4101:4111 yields 1.13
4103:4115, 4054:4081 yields 0.82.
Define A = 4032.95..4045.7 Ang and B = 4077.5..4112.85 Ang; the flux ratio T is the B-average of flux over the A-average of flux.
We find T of 0.82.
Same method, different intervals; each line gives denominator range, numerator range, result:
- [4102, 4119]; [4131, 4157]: 1.13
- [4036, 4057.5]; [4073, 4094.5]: 0.94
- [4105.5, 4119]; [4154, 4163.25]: 1.13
